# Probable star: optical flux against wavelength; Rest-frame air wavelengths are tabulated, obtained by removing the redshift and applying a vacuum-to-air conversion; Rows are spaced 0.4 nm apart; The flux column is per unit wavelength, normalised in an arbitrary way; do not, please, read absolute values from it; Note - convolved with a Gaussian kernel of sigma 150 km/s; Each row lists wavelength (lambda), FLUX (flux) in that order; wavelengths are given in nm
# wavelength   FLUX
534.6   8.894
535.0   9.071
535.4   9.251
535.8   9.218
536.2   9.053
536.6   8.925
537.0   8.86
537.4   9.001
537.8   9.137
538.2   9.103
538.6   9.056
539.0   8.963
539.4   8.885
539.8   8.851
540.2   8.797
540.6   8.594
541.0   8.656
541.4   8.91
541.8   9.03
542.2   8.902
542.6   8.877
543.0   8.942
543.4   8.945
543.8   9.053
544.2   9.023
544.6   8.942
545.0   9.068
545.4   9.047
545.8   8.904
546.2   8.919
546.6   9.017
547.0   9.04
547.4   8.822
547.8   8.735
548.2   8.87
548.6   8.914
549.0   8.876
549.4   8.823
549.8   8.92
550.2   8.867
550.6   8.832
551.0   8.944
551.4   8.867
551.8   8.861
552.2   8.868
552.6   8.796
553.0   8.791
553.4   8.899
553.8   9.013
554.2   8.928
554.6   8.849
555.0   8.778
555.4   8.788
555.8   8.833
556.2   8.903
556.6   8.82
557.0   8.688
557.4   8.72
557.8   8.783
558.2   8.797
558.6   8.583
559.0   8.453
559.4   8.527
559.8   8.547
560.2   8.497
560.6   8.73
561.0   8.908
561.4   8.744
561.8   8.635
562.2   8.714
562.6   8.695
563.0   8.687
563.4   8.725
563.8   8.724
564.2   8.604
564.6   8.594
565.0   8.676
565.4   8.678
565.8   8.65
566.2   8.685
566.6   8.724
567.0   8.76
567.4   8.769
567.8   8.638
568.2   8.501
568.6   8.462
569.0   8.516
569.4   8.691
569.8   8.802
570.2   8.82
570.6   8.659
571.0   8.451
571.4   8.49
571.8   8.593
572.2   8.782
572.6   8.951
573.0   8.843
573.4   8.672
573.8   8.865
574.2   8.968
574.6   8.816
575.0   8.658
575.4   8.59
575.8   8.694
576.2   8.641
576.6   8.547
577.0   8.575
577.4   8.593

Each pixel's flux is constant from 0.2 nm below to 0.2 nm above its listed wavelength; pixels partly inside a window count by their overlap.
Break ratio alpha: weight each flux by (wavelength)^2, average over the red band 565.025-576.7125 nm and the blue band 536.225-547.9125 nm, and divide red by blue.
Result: 1.08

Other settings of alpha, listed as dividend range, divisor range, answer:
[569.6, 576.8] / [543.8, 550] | 1.07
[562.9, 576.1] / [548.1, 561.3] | 1.04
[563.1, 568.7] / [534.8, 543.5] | 1.07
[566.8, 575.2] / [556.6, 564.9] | 1.04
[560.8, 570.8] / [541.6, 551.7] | 1.04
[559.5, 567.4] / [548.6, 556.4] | 1.02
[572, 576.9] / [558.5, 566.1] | 1.06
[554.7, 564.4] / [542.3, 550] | 1.02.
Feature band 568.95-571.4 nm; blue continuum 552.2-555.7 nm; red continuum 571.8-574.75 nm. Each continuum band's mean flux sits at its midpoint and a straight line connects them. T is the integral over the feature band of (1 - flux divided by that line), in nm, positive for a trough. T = 0.05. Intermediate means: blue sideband 8.86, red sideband 8.83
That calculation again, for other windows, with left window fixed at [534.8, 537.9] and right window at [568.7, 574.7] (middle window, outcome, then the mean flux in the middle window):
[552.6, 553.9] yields 0.00 nm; 8.88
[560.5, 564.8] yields 0.05 nm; 8.7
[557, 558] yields 0.01 nm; 8.74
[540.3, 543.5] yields 0.06 nm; 8.85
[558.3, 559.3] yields 0.03 nm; 8.55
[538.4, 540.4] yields 0.03 nm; 8.91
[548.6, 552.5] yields 0.02 nm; 8.87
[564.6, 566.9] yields 0.03 nm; 8.68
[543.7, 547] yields -0.01 nm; 9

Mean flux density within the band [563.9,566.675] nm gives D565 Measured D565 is 8.66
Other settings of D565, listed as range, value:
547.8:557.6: 8.85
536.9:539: 9.03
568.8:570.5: 8.7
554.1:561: 8.72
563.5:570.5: 8.67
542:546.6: 8.97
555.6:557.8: 8.79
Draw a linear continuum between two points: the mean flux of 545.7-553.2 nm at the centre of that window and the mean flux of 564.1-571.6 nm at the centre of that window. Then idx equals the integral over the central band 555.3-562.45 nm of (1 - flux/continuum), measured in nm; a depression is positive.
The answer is 0.04 nm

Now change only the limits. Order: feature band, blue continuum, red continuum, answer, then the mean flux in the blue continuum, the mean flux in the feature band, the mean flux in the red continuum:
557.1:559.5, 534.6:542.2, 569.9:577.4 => 0.04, 8.96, 8.65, 8.7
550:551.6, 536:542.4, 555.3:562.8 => -0.02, 8.92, 8.88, 8.7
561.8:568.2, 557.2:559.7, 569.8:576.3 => 0.00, 8.64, 8.68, 8.72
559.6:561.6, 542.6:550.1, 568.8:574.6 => 0.03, 8.93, 8.69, 8.72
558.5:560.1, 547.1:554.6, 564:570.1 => 0.04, 8.87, 8.52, 8.65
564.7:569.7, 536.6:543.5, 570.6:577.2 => 0.05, 8.91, 8.65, 8.69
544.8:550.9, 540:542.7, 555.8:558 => -0.07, 8.82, 8.91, 8.79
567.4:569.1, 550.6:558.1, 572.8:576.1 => 0.04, 8.84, 8.56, 8.76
